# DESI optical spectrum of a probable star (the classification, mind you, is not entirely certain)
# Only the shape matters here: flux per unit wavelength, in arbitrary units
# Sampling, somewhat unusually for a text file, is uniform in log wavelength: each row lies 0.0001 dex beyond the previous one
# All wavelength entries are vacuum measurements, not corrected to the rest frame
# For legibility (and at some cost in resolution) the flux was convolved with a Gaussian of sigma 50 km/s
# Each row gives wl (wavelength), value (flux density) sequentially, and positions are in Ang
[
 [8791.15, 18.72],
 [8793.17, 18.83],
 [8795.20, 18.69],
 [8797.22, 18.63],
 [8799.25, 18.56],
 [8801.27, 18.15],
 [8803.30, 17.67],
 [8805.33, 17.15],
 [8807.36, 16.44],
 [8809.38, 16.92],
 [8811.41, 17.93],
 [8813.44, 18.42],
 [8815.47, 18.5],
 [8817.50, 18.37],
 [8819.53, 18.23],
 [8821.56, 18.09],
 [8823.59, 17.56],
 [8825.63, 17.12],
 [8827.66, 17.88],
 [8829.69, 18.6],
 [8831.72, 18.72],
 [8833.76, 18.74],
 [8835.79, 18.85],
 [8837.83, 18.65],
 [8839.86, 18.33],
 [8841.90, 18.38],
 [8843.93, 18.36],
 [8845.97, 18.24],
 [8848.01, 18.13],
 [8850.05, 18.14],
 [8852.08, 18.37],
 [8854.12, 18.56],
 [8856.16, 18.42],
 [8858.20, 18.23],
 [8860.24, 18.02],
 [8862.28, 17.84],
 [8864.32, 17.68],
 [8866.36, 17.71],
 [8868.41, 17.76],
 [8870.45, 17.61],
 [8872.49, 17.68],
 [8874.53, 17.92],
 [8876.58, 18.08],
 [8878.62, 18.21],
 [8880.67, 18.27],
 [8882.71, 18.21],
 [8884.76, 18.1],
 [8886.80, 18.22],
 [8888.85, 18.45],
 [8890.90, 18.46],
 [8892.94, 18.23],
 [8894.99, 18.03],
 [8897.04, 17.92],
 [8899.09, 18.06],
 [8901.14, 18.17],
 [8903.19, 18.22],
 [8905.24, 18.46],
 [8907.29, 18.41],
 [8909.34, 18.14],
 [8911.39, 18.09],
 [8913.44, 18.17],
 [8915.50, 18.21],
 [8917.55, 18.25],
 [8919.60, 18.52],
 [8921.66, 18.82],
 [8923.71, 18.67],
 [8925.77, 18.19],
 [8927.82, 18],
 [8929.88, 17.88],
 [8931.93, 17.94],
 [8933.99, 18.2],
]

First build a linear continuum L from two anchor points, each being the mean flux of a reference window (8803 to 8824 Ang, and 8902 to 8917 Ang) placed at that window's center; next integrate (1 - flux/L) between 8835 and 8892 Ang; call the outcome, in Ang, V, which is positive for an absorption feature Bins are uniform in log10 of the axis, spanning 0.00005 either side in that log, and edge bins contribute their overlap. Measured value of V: -0.5 Ang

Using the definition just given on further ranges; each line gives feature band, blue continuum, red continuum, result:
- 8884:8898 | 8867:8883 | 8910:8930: -0.1 Ang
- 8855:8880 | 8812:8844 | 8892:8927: 0.5 Ang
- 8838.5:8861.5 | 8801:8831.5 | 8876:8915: -0.4 Ang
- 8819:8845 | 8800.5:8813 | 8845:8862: -0.6 Ang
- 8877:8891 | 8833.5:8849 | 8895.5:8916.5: 0.0 Ang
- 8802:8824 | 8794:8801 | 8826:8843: 0.9 Ang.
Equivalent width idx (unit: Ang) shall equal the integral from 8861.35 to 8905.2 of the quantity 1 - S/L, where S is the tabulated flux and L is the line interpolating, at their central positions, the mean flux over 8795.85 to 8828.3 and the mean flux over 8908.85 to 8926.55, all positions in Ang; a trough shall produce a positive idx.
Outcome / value 0.33 Ang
